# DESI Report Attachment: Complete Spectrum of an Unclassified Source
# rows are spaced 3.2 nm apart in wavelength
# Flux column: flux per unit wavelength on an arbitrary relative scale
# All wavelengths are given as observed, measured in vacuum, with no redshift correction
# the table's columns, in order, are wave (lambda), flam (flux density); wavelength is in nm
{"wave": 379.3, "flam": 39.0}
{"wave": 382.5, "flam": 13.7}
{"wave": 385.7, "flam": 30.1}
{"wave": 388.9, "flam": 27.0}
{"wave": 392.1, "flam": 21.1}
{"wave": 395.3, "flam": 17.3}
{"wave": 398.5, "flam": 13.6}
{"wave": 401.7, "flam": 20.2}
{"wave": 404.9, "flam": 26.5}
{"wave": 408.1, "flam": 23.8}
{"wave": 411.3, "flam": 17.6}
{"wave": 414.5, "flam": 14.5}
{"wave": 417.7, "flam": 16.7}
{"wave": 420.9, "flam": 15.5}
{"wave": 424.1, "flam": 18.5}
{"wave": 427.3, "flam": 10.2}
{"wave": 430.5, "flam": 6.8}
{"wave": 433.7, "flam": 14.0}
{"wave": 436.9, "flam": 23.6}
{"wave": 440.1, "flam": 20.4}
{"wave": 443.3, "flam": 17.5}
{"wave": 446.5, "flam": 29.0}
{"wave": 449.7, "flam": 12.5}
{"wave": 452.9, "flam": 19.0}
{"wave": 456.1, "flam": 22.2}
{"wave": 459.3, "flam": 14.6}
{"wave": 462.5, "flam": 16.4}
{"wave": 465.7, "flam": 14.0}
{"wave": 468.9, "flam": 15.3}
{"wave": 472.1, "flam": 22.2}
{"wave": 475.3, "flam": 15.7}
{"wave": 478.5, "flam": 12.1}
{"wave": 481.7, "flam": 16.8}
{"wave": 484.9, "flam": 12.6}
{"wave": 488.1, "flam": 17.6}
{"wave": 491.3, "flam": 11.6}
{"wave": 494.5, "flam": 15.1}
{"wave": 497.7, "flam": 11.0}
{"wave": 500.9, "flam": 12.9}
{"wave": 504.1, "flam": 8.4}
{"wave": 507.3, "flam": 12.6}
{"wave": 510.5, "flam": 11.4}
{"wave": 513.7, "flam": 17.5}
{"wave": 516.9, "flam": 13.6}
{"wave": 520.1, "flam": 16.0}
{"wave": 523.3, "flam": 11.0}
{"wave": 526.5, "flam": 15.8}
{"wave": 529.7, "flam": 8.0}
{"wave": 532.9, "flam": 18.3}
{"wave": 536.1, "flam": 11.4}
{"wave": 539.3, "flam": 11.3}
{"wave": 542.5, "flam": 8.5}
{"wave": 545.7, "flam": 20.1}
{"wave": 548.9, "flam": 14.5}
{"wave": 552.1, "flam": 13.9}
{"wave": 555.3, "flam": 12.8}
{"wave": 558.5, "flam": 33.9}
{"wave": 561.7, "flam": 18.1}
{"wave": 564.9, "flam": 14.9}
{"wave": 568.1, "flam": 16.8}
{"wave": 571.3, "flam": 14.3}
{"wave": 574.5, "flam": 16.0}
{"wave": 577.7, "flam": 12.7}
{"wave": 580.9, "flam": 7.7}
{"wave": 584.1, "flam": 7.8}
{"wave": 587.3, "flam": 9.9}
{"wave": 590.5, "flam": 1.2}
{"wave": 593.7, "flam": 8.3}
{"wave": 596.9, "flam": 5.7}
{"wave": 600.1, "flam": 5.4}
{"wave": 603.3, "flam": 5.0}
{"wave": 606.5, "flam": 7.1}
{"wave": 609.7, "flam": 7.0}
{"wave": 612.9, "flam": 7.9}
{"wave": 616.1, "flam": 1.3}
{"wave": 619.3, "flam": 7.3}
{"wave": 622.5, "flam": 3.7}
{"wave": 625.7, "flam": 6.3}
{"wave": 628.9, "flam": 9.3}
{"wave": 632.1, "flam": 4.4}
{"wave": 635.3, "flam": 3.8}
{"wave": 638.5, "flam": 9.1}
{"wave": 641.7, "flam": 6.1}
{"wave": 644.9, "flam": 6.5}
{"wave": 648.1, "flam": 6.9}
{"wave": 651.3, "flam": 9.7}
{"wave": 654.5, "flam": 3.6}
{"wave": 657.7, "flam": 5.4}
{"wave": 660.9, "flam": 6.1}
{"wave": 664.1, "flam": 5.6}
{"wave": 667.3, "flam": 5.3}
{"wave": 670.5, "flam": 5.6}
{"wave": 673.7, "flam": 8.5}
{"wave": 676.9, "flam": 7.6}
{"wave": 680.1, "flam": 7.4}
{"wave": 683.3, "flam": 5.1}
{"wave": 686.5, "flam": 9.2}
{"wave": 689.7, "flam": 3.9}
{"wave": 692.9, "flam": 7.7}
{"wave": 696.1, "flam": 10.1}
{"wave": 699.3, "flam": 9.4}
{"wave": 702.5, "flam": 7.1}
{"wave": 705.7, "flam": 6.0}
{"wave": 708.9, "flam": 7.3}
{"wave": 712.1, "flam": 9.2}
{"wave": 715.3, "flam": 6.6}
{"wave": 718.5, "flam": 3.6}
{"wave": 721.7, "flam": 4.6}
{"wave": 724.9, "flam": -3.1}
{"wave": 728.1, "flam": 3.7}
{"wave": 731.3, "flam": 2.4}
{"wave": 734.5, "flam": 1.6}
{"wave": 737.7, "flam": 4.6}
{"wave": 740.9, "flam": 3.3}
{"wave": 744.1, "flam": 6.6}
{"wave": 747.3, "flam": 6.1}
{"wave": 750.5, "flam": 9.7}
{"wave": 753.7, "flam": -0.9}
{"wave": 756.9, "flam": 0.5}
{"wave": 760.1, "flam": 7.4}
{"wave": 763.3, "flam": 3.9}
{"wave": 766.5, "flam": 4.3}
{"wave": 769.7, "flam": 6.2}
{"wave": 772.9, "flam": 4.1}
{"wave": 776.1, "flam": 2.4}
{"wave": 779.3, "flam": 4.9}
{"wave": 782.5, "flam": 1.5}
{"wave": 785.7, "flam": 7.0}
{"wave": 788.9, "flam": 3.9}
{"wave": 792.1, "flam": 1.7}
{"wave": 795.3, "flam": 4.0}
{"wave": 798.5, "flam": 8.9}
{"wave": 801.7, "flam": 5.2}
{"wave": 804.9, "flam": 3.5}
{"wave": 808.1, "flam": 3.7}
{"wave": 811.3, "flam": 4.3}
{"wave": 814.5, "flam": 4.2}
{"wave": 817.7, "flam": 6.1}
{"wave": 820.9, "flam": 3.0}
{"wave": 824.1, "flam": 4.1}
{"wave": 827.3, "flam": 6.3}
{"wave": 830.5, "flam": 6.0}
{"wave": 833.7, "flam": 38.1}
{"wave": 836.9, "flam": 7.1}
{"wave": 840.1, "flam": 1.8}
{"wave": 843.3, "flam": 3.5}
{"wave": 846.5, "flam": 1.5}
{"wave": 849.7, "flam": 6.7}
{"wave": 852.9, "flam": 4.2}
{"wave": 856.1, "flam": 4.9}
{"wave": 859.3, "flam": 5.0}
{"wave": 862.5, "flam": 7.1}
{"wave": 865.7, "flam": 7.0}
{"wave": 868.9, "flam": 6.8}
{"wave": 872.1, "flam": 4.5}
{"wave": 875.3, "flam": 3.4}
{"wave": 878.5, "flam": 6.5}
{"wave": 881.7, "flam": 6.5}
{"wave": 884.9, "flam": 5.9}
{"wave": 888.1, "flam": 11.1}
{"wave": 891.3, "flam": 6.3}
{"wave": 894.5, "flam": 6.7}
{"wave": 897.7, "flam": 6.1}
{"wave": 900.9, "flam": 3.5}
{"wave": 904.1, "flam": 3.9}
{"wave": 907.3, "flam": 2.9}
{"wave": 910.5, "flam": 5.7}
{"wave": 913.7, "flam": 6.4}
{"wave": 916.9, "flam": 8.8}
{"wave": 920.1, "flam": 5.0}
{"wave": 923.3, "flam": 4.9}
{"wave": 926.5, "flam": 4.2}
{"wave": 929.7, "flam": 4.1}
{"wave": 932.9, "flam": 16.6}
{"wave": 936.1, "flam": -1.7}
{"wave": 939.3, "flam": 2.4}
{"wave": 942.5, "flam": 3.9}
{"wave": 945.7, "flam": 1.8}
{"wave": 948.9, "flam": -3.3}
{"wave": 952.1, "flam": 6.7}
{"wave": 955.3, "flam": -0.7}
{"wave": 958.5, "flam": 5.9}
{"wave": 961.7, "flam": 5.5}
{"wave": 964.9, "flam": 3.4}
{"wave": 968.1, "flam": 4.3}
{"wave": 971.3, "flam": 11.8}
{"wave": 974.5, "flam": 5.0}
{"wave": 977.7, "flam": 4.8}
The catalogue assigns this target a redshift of 1.23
